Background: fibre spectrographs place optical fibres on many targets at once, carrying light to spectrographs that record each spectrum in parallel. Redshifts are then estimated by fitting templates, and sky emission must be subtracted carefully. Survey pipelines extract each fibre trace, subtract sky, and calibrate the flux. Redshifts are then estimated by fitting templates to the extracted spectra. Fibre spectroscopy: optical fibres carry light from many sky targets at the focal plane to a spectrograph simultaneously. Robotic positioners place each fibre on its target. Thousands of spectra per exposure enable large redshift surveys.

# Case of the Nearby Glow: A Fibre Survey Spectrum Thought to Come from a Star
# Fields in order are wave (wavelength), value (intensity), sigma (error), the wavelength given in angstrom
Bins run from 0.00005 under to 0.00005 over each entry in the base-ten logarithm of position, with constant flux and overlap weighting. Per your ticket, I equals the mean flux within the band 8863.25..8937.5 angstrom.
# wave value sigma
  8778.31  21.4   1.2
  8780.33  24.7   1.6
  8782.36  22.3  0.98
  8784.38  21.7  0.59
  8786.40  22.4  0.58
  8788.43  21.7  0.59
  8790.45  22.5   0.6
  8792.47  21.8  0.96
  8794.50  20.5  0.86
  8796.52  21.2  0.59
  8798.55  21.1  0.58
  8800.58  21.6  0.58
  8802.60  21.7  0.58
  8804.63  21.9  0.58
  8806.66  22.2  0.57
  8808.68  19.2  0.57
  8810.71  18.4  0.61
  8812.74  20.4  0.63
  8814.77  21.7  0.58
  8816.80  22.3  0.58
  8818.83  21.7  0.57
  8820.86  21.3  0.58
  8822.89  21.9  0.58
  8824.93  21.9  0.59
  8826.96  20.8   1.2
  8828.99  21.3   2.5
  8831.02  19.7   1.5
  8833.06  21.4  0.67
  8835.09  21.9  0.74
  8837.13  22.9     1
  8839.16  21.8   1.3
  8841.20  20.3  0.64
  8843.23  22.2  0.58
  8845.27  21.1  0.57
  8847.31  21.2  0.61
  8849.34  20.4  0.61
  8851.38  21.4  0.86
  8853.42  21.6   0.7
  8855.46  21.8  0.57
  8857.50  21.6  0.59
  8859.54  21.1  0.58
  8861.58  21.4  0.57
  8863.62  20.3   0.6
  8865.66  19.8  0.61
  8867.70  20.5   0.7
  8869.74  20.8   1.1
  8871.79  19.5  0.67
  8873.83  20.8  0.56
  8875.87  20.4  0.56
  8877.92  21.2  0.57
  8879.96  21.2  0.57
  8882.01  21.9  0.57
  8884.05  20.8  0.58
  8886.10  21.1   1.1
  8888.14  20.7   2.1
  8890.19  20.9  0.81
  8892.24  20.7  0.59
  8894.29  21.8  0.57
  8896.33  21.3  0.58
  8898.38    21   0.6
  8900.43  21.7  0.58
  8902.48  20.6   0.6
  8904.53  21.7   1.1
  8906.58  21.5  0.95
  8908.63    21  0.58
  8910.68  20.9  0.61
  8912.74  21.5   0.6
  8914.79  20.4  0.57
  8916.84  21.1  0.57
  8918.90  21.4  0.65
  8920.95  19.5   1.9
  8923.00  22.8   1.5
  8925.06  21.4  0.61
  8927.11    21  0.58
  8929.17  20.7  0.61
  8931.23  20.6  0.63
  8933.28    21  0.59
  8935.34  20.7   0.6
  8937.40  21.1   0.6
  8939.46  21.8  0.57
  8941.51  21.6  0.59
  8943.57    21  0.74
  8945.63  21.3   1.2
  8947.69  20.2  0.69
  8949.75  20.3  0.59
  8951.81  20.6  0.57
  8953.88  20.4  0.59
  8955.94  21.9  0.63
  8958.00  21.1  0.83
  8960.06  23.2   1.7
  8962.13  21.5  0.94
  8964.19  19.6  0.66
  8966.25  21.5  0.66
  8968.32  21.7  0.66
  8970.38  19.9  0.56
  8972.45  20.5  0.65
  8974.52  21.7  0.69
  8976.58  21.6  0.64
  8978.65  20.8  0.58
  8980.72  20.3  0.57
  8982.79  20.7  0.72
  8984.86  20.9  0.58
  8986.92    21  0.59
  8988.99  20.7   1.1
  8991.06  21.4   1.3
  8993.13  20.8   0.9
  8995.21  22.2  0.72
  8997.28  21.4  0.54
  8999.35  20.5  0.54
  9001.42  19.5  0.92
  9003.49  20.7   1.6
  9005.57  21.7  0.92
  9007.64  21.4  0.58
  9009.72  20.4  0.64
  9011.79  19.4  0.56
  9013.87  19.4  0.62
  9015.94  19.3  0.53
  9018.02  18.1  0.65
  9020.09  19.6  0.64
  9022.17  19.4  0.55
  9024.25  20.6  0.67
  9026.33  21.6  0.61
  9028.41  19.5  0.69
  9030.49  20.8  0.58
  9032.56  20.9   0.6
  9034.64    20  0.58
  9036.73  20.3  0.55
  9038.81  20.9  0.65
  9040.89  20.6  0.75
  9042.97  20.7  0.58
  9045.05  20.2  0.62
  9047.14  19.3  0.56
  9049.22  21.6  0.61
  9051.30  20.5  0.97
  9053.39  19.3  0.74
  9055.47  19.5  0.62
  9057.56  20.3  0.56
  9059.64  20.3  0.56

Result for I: 21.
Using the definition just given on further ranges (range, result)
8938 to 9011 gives 21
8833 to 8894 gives 21.1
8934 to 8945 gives 21.2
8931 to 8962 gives 21.1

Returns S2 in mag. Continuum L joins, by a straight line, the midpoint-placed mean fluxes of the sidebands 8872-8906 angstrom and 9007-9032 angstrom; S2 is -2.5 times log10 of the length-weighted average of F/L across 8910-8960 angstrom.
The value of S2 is -0.02 mag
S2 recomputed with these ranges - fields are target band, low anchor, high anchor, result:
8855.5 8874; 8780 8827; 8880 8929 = 0.03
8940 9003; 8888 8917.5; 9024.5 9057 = -0.01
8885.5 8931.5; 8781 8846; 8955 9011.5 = 0.00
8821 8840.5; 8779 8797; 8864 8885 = 0.00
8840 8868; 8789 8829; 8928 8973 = 0.01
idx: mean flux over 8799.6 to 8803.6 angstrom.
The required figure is 21.7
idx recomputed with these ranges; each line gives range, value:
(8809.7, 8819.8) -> 20.9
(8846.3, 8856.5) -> 21.3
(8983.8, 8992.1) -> 21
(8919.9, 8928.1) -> 21.2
